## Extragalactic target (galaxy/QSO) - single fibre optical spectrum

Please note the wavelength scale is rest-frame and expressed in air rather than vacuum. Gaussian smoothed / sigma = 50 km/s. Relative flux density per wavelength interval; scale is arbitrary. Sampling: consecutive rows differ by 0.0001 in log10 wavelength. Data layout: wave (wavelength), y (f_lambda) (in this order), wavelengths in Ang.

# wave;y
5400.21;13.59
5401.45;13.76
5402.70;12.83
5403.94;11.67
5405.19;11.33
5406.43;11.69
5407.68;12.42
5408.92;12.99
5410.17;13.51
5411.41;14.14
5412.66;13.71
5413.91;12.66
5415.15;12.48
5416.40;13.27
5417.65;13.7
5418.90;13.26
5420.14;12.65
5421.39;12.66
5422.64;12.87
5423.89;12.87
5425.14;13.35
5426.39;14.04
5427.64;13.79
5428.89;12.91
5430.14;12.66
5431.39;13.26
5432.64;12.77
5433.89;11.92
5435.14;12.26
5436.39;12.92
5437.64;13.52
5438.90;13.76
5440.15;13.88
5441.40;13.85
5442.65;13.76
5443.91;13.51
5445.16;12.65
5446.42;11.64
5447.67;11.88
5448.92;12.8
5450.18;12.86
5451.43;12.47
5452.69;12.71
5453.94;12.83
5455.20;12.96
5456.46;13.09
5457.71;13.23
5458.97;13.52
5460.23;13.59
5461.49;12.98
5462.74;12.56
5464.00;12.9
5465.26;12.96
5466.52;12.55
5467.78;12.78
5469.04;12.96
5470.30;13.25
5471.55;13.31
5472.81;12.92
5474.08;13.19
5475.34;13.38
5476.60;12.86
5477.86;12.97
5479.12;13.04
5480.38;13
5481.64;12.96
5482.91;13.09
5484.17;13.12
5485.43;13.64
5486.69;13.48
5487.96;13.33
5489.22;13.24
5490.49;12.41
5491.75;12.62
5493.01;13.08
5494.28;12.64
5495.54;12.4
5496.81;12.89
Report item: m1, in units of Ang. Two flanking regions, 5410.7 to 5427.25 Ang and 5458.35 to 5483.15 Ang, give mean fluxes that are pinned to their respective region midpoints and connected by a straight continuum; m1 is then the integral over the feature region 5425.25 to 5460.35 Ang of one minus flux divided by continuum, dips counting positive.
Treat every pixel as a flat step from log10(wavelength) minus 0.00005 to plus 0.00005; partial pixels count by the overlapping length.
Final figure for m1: 0.3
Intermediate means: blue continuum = 13.2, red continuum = 13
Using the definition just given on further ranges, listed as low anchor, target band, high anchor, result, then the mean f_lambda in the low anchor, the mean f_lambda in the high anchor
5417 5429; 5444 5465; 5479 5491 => 0.6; 13.2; 13.1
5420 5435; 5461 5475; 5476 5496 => 0.0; 13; 13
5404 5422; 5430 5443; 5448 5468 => -0.3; 12.9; 12.9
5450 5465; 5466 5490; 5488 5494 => -0.4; 13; 12.9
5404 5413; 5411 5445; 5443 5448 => -1.6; 12.7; 12.5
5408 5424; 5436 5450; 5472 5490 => 0.0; 13.1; 13.1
